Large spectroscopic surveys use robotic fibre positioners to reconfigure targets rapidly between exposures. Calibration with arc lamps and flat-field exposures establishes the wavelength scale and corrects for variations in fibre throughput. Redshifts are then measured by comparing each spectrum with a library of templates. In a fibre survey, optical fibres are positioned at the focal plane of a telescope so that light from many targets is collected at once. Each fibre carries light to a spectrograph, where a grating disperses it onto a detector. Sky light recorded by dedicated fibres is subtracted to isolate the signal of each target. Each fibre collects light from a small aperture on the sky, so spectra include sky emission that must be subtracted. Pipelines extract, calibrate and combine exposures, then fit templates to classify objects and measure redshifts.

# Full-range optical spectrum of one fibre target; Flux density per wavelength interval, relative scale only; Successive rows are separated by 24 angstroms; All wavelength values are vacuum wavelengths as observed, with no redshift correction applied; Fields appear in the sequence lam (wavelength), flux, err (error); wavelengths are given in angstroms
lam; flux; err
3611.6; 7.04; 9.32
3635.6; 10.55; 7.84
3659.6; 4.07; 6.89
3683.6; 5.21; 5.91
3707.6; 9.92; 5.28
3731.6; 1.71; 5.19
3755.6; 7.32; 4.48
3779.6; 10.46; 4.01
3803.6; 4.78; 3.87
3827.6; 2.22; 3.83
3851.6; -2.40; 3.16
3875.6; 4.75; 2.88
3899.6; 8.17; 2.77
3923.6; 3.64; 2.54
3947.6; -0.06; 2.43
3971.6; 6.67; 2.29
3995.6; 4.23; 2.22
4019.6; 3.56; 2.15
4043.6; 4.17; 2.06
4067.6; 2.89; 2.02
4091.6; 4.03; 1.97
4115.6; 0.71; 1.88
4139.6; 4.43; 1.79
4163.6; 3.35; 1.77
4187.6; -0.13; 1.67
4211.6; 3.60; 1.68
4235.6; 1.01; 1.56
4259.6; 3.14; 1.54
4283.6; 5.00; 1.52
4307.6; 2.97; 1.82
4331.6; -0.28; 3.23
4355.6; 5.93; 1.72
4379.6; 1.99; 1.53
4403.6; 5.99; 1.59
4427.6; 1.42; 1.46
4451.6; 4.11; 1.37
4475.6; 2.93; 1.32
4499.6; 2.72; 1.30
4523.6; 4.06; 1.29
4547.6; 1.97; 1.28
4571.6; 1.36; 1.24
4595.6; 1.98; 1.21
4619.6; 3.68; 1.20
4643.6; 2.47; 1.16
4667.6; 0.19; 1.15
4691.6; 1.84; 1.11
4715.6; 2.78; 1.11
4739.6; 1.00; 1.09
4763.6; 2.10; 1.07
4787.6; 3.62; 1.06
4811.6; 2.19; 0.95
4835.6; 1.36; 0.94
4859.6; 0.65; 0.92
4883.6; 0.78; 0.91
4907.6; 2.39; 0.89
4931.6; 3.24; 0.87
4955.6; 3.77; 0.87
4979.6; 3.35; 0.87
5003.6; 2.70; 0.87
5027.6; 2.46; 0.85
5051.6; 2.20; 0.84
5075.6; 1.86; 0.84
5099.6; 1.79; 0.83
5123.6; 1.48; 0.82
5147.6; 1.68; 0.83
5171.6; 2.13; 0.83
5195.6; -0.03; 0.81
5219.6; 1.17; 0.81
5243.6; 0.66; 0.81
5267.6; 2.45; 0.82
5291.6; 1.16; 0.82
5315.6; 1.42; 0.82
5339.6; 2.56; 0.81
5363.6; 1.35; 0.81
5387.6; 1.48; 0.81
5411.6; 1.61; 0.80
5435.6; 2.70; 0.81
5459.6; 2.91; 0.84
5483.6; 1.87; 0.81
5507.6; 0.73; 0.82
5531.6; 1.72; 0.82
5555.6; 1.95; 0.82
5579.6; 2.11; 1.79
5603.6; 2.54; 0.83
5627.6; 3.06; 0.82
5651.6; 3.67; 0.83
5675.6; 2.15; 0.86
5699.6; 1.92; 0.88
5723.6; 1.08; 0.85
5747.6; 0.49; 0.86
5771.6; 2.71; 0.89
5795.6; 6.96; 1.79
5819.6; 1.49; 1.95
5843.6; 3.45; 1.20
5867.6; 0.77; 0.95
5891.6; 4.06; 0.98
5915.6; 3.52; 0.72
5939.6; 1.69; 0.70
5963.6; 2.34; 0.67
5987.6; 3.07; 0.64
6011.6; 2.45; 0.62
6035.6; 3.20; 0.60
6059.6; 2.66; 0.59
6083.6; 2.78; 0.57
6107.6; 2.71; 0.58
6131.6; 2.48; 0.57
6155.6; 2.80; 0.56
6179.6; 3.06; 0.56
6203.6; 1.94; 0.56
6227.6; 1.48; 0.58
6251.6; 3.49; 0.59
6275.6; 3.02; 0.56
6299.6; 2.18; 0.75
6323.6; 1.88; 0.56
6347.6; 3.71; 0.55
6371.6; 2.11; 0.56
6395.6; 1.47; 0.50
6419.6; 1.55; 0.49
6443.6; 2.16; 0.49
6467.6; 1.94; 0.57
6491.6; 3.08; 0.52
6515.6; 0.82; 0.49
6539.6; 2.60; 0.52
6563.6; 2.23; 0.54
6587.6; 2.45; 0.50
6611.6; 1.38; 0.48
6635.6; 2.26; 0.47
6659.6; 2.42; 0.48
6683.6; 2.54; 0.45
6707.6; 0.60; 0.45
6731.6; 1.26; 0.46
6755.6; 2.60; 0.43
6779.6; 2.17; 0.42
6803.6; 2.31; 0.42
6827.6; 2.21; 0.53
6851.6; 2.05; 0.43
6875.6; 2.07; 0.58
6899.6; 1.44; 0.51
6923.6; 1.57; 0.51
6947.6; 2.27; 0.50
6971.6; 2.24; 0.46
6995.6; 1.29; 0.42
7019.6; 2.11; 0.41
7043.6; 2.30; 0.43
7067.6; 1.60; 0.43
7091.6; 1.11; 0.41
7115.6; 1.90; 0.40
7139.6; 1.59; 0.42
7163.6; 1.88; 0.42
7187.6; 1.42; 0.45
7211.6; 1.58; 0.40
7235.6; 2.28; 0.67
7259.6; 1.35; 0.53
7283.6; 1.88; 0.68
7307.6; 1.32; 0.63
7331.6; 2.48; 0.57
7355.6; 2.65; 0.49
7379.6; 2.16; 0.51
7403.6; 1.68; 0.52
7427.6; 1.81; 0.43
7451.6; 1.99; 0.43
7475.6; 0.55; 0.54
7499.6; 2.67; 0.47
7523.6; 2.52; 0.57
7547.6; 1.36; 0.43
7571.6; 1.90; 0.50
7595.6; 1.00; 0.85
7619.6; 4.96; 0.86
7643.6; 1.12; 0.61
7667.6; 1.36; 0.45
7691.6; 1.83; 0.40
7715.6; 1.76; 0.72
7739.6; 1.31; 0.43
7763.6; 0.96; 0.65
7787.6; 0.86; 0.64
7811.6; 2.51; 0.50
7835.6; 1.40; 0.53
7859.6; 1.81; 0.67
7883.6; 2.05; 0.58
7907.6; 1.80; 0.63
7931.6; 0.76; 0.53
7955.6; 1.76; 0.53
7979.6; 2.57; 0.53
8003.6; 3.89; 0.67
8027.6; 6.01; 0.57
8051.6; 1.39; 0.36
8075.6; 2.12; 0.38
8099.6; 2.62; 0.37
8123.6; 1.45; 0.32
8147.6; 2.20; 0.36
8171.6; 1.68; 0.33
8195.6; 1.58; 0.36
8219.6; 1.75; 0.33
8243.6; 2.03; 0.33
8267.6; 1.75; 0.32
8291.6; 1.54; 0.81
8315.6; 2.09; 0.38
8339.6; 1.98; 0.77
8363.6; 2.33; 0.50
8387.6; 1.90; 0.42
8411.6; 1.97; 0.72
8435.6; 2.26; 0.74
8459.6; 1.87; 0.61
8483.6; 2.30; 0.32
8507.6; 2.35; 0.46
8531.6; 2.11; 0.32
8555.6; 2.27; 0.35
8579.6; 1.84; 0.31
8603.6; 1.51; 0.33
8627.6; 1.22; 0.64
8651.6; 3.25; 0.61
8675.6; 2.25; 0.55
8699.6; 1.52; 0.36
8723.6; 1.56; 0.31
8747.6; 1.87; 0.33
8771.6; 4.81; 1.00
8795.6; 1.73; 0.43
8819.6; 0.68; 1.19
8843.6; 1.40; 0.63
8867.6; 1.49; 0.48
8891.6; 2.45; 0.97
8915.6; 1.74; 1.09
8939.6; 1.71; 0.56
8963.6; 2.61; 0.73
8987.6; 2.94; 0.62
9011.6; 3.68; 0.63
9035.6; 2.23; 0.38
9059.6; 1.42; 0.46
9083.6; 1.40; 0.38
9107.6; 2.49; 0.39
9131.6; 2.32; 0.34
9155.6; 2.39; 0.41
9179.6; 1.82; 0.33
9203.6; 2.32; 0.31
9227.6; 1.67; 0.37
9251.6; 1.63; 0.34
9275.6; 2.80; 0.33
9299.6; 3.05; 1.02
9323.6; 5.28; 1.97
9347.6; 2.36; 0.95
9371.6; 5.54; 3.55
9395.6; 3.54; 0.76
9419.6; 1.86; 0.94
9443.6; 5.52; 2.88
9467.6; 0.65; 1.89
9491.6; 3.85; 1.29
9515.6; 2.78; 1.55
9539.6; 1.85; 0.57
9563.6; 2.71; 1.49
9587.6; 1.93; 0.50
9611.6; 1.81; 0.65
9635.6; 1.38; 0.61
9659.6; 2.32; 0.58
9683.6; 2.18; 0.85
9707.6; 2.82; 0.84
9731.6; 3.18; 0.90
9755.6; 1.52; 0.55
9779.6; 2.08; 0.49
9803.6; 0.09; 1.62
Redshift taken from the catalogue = 1.15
